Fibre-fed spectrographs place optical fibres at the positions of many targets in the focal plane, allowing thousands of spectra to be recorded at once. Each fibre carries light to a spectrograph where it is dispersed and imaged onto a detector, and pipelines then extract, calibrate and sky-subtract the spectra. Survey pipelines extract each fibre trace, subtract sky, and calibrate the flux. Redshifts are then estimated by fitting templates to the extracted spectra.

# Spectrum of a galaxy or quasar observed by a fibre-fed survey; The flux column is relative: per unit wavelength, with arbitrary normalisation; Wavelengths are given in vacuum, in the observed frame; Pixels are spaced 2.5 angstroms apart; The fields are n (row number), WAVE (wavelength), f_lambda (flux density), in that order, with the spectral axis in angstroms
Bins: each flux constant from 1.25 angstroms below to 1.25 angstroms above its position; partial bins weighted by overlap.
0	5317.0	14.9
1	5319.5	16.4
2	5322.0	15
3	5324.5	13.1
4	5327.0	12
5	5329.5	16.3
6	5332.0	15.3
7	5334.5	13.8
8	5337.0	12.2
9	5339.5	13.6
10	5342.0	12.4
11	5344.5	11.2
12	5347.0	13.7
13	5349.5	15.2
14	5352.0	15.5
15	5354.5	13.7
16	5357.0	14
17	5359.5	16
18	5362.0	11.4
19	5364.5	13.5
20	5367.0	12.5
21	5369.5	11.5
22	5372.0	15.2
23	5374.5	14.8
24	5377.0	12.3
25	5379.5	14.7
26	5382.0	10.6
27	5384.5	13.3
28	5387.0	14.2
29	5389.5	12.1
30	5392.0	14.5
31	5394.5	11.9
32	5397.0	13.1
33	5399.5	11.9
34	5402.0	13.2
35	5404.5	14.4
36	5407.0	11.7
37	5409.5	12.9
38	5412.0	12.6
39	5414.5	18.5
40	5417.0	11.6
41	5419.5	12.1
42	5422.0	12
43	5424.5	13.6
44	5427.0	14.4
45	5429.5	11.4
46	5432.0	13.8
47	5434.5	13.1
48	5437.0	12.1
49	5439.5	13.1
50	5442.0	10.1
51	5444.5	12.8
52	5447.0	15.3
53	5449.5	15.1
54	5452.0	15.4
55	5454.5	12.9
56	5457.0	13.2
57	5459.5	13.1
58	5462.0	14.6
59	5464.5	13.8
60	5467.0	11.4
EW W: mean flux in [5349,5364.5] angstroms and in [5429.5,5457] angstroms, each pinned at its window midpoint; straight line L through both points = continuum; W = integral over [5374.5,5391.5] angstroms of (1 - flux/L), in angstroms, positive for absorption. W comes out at 1.0 angstroms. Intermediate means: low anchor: 14.2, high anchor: 13.3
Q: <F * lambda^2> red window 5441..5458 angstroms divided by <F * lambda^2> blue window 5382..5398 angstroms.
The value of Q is 1.07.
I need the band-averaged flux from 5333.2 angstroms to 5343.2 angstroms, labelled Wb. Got 13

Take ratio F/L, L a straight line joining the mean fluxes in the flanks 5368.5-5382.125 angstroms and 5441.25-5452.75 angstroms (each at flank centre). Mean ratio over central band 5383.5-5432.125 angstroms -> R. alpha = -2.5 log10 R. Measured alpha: 0.04 mag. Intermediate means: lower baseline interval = 13.4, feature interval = 13.1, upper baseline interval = 13.8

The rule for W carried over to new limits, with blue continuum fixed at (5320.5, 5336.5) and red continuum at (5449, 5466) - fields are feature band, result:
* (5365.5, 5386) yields 1.40 angstroms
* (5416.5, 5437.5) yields 1.88 angstroms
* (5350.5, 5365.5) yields 0.09 angstroms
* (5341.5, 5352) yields 0.51 angstroms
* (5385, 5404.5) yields 1.34 angstroms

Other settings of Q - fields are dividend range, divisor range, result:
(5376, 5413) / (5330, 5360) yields 0.95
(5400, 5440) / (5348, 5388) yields 0.98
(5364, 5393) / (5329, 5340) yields 0.95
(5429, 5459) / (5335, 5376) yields 1.01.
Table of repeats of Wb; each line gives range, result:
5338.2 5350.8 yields 13.2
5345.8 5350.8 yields 14.5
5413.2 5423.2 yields 13.6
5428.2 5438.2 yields 12.6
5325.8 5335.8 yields 14.4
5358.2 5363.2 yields 13.7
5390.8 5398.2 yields 13.2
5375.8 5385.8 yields 12.7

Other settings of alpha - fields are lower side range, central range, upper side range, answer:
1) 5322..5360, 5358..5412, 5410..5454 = 0.04 mag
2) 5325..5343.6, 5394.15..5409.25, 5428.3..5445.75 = 0.00 mag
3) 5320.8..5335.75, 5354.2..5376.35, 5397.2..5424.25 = 0.01 mag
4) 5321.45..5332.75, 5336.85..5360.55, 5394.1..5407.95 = 0.00 mag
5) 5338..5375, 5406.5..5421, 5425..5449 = -0.01 mag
